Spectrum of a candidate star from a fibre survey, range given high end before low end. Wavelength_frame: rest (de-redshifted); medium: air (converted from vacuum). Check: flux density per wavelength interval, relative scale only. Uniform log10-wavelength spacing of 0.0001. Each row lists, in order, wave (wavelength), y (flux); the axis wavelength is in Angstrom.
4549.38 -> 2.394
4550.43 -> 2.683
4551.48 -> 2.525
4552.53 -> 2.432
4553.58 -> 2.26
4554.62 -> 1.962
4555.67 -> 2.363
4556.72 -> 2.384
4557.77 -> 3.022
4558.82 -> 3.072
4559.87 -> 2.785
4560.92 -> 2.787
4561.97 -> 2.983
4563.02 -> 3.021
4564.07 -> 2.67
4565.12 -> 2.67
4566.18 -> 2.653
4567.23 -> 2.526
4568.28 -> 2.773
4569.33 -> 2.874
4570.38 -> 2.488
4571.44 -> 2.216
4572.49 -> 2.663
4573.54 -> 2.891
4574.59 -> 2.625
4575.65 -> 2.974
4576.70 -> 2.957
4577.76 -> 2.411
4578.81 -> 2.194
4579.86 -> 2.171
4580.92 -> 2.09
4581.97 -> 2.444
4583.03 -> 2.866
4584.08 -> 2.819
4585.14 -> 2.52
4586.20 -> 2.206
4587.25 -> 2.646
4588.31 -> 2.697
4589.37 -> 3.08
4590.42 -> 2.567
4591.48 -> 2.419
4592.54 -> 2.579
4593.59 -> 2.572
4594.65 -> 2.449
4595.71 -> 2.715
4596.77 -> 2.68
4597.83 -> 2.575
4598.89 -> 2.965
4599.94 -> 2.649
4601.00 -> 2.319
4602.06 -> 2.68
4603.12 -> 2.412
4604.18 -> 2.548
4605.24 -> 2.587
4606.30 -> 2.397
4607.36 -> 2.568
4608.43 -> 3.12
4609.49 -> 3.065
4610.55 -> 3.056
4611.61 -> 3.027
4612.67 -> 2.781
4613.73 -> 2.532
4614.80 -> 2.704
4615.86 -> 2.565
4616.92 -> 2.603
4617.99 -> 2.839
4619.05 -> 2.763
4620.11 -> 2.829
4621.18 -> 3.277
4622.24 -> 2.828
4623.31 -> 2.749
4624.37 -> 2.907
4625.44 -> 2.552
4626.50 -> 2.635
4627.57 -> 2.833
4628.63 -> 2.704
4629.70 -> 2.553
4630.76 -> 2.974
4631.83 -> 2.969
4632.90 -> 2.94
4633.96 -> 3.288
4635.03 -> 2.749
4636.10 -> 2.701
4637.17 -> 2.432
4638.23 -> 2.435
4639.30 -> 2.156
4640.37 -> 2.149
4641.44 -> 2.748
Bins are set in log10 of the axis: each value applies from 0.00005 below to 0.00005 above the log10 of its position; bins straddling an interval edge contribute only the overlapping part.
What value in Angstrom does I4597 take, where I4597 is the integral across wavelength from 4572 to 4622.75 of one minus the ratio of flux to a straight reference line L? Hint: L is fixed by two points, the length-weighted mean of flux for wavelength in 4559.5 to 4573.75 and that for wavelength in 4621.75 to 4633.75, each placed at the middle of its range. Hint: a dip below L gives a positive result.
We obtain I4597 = 1.7 Angstrom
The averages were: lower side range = 2.71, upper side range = 2.8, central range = 2.67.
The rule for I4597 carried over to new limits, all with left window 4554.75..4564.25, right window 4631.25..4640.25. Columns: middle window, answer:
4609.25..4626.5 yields -0.7 Angstrom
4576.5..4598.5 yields 1.4 Angstrom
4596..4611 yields 0.2 Angstrom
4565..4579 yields 0.5 Angstrom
